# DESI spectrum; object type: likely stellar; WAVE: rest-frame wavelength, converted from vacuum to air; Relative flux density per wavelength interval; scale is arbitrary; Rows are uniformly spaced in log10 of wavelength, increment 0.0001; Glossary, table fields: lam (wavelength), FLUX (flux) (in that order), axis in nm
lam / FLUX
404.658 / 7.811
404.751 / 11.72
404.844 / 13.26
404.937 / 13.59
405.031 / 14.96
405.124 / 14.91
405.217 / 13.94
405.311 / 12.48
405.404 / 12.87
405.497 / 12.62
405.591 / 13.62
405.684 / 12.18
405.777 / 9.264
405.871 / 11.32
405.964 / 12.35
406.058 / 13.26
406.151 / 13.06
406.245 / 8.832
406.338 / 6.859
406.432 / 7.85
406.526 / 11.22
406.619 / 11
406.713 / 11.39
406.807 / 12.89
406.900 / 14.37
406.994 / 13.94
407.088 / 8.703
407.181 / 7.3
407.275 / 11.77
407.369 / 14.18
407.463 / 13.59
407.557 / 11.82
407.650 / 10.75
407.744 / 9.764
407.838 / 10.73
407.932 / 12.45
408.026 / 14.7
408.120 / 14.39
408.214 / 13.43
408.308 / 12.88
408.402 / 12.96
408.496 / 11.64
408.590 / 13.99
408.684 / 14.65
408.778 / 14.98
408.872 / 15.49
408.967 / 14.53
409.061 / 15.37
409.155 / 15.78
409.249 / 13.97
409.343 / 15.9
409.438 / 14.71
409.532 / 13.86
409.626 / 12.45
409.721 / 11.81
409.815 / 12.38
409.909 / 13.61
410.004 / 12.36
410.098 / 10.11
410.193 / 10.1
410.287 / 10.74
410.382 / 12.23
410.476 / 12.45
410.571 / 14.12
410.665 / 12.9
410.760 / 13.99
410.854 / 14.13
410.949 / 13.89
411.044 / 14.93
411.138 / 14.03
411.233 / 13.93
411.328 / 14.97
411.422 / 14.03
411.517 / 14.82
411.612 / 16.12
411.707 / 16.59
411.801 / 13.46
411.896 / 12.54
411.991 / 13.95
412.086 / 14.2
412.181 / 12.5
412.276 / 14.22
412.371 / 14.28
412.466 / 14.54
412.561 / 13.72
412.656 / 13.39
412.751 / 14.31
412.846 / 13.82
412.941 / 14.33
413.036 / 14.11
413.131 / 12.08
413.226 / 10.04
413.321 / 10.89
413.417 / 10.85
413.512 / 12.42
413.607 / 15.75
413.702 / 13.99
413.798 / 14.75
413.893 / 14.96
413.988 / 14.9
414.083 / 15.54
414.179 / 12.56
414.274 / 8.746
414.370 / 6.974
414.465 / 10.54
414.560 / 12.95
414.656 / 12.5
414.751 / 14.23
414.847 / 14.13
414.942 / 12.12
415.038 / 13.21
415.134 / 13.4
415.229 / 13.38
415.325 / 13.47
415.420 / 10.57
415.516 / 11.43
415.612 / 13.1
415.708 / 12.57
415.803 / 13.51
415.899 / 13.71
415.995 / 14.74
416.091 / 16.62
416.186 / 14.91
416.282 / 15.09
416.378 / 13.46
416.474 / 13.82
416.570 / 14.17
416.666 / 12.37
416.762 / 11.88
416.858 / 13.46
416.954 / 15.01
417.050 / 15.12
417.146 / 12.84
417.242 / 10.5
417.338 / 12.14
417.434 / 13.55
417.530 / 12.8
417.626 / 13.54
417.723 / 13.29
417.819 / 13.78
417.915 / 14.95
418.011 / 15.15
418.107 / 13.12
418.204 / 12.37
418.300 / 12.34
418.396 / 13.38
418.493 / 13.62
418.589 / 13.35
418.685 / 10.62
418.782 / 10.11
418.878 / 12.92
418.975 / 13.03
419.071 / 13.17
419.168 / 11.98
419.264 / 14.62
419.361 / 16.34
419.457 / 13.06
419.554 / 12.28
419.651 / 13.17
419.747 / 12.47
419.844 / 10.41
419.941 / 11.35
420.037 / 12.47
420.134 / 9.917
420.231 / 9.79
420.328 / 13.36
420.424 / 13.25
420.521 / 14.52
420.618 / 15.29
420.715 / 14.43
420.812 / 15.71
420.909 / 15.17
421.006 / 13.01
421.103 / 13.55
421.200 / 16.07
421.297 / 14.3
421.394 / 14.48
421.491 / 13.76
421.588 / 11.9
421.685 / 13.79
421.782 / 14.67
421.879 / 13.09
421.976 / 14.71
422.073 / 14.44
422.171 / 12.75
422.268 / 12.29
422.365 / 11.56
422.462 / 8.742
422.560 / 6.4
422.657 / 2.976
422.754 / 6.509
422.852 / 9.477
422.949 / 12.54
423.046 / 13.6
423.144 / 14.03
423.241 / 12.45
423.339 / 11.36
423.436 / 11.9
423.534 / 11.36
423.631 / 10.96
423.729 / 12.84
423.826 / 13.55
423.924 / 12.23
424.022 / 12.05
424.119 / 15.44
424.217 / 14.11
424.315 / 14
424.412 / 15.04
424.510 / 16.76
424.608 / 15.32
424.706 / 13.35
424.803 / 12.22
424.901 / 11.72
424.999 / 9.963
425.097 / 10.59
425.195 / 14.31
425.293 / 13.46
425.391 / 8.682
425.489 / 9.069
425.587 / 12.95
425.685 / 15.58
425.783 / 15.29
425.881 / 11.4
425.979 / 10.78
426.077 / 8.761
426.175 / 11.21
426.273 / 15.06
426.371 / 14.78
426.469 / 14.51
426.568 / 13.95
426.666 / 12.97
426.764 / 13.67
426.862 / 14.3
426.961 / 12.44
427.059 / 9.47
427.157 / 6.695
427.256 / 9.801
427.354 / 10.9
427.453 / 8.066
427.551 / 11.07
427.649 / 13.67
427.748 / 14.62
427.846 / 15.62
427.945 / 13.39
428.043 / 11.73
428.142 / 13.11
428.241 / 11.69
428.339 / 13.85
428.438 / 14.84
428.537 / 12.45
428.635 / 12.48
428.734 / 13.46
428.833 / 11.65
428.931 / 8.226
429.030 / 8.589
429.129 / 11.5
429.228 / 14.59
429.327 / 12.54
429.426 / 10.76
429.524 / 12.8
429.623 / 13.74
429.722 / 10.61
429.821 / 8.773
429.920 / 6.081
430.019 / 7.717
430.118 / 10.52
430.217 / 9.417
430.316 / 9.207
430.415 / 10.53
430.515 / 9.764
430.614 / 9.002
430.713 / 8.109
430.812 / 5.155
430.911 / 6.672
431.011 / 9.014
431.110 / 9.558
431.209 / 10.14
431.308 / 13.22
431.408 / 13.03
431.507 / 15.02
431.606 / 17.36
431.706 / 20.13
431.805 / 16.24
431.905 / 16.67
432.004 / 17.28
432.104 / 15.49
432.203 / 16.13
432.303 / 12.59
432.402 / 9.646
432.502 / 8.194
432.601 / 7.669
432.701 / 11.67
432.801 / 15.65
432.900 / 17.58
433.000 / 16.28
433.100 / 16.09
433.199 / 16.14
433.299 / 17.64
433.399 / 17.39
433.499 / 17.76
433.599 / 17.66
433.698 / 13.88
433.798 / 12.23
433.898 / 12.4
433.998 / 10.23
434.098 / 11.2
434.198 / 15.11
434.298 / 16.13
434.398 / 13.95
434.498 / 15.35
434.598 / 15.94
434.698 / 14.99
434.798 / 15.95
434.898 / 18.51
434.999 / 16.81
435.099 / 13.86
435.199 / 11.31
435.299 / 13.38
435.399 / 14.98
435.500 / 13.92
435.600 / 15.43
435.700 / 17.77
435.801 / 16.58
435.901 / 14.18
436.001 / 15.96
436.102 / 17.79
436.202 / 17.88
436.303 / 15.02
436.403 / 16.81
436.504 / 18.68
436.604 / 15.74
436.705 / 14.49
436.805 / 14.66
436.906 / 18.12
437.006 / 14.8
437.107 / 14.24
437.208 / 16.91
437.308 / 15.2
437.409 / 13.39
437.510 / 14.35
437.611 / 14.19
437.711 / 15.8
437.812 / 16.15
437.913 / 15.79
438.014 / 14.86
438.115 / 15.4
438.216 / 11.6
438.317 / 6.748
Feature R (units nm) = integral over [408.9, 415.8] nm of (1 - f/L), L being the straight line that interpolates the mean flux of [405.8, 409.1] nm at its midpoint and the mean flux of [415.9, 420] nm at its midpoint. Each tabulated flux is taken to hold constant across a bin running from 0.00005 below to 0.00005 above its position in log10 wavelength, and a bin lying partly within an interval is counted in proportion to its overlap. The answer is -0.32 nm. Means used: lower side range 12.2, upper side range 13.3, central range 13.3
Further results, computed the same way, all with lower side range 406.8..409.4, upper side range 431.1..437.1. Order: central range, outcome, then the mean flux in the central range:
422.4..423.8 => 0.37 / 10.4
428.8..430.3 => 0.43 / 10.5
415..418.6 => 0.08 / 13.4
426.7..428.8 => 0.33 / 12.3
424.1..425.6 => 0.15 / 12.9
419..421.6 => 0.12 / 13.3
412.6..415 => 0.12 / 12.8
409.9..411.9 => -0.02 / 13.5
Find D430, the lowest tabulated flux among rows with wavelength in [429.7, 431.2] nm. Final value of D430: 5.155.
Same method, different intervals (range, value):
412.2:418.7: 6.974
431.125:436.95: 7.669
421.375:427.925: 2.976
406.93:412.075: 7.3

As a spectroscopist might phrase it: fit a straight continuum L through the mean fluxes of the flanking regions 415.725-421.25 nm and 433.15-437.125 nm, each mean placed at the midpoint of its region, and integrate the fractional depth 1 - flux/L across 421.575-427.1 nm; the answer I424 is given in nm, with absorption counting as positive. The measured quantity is 0.673 nm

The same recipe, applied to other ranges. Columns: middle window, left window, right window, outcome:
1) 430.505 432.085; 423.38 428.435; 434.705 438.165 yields 0.19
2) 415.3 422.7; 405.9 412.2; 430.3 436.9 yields 0.22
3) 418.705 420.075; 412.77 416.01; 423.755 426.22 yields 0.02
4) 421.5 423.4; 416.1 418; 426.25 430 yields 0.20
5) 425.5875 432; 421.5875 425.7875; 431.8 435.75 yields 0.74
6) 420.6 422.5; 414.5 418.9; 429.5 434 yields -0.10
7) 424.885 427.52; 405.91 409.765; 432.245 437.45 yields 0.43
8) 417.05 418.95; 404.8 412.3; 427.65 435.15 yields 0.00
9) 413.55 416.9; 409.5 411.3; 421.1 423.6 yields -0.20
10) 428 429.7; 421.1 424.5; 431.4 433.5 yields 0.22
